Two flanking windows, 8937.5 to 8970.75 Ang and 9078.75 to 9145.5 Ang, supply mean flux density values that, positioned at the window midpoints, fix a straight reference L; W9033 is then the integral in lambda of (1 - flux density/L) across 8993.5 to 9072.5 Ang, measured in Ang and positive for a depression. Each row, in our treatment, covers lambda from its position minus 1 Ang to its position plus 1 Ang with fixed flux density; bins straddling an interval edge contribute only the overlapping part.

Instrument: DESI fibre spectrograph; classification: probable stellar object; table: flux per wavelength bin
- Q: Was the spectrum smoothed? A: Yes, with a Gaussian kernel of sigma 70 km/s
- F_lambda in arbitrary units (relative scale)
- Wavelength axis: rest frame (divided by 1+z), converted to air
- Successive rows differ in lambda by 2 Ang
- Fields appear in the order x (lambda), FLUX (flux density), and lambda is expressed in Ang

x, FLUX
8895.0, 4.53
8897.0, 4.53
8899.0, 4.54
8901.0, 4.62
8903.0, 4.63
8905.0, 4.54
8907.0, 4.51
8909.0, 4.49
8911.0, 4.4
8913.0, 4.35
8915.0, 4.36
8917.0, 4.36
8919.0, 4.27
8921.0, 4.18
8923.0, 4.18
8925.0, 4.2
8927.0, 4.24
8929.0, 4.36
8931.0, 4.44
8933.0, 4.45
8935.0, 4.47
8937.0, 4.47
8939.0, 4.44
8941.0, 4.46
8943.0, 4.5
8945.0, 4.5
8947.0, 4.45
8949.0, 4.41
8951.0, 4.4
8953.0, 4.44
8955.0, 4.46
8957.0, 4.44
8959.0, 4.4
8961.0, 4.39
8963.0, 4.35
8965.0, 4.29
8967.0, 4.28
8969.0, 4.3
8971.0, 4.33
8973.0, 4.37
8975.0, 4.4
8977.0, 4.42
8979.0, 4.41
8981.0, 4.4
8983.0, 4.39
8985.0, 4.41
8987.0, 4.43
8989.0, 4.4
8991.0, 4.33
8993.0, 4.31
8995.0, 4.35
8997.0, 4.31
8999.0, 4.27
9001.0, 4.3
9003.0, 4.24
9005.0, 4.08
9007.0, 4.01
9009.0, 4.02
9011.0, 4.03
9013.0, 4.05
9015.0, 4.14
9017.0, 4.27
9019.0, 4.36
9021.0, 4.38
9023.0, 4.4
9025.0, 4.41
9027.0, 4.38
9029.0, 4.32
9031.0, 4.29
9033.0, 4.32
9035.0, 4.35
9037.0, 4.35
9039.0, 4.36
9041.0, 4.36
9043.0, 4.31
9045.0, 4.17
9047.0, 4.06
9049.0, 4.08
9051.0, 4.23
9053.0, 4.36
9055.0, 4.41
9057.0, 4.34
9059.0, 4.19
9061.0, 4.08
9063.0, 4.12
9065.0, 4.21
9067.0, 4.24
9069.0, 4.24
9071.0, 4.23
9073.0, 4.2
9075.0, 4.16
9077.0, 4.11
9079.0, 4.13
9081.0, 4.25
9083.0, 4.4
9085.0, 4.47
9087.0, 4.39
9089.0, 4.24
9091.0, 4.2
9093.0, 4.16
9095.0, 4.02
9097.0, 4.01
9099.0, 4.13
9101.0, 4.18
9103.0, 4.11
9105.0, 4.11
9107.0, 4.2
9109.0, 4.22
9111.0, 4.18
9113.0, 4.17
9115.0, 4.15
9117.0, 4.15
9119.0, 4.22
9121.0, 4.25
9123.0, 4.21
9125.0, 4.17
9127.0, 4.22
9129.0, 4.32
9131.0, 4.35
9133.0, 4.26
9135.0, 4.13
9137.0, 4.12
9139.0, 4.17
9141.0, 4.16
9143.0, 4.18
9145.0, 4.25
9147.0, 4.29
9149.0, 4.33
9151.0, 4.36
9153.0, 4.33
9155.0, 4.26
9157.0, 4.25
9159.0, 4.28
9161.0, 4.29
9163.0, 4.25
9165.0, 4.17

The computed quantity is 1.1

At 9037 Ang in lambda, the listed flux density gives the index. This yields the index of 4.35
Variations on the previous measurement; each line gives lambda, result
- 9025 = 4.41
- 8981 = 4.4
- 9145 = 4.25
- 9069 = 4.24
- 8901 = 4.62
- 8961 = 4.39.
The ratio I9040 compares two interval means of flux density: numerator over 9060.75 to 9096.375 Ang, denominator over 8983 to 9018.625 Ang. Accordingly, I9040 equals 1.0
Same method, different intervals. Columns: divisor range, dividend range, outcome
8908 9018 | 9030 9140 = 0.97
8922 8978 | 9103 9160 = 0.96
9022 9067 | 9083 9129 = 0.98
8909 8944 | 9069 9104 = 0.96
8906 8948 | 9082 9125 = 0.96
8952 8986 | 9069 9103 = 0.96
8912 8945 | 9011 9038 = 0.99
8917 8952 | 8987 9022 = 0.97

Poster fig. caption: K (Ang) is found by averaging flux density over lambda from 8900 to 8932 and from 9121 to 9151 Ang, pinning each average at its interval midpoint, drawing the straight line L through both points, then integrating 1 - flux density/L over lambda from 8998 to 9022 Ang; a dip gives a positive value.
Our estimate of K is 0.8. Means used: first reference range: 4.38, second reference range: 4.23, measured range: 4.18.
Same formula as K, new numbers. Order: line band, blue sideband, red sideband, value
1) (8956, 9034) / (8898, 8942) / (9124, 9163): 0.8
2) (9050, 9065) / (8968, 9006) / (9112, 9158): 0.2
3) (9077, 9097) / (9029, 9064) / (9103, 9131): 0.0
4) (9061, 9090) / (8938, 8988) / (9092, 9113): -0.4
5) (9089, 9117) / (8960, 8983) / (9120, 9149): 0.7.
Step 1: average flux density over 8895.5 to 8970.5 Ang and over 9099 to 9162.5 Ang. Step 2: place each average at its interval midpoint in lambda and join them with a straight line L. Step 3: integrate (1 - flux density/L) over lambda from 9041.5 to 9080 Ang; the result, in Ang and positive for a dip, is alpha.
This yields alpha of 0.7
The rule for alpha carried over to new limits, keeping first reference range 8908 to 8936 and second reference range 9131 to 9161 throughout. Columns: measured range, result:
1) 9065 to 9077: 0.2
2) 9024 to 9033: -0.1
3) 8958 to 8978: -0.2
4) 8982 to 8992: -0.2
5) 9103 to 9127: 0.4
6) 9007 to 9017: 0.5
